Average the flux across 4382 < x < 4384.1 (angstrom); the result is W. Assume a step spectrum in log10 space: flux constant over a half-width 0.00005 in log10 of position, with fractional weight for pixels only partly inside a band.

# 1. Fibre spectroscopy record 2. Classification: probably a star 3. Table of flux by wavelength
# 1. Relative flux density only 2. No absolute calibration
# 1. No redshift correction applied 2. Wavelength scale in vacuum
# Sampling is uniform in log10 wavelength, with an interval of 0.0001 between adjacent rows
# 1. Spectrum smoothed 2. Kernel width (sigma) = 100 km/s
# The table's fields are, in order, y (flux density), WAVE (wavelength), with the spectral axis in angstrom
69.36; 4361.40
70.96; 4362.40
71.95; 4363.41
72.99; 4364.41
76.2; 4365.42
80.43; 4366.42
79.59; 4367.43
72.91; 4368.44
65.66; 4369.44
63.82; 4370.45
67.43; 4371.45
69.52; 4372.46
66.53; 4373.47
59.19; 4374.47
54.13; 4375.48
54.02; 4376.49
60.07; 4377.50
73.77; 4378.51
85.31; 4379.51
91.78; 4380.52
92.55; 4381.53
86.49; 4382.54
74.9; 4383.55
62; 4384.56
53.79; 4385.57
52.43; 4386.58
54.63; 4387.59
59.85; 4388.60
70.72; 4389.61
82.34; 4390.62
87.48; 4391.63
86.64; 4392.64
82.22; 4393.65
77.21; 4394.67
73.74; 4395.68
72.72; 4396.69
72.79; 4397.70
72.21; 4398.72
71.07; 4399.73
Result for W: 80.4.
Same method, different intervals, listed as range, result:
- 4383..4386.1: 63.8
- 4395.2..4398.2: 73.2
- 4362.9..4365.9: 73.6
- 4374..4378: 56.7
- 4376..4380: 68.4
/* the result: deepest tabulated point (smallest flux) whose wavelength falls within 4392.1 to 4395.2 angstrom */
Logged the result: 77.21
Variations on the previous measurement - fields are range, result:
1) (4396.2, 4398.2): 72.72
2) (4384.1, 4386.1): 53.79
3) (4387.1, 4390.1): 54.63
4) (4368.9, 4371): 63.82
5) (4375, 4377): 54.02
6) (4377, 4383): 60.07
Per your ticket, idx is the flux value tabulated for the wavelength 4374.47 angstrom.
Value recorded 59.19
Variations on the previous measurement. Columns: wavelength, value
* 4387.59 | 54.63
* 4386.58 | 52.43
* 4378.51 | 73.77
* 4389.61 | 70.72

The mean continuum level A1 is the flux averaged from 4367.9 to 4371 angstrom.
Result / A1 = 67.7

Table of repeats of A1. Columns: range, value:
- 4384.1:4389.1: 56.5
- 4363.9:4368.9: 76.4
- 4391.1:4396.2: 81.4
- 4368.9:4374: 66.7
